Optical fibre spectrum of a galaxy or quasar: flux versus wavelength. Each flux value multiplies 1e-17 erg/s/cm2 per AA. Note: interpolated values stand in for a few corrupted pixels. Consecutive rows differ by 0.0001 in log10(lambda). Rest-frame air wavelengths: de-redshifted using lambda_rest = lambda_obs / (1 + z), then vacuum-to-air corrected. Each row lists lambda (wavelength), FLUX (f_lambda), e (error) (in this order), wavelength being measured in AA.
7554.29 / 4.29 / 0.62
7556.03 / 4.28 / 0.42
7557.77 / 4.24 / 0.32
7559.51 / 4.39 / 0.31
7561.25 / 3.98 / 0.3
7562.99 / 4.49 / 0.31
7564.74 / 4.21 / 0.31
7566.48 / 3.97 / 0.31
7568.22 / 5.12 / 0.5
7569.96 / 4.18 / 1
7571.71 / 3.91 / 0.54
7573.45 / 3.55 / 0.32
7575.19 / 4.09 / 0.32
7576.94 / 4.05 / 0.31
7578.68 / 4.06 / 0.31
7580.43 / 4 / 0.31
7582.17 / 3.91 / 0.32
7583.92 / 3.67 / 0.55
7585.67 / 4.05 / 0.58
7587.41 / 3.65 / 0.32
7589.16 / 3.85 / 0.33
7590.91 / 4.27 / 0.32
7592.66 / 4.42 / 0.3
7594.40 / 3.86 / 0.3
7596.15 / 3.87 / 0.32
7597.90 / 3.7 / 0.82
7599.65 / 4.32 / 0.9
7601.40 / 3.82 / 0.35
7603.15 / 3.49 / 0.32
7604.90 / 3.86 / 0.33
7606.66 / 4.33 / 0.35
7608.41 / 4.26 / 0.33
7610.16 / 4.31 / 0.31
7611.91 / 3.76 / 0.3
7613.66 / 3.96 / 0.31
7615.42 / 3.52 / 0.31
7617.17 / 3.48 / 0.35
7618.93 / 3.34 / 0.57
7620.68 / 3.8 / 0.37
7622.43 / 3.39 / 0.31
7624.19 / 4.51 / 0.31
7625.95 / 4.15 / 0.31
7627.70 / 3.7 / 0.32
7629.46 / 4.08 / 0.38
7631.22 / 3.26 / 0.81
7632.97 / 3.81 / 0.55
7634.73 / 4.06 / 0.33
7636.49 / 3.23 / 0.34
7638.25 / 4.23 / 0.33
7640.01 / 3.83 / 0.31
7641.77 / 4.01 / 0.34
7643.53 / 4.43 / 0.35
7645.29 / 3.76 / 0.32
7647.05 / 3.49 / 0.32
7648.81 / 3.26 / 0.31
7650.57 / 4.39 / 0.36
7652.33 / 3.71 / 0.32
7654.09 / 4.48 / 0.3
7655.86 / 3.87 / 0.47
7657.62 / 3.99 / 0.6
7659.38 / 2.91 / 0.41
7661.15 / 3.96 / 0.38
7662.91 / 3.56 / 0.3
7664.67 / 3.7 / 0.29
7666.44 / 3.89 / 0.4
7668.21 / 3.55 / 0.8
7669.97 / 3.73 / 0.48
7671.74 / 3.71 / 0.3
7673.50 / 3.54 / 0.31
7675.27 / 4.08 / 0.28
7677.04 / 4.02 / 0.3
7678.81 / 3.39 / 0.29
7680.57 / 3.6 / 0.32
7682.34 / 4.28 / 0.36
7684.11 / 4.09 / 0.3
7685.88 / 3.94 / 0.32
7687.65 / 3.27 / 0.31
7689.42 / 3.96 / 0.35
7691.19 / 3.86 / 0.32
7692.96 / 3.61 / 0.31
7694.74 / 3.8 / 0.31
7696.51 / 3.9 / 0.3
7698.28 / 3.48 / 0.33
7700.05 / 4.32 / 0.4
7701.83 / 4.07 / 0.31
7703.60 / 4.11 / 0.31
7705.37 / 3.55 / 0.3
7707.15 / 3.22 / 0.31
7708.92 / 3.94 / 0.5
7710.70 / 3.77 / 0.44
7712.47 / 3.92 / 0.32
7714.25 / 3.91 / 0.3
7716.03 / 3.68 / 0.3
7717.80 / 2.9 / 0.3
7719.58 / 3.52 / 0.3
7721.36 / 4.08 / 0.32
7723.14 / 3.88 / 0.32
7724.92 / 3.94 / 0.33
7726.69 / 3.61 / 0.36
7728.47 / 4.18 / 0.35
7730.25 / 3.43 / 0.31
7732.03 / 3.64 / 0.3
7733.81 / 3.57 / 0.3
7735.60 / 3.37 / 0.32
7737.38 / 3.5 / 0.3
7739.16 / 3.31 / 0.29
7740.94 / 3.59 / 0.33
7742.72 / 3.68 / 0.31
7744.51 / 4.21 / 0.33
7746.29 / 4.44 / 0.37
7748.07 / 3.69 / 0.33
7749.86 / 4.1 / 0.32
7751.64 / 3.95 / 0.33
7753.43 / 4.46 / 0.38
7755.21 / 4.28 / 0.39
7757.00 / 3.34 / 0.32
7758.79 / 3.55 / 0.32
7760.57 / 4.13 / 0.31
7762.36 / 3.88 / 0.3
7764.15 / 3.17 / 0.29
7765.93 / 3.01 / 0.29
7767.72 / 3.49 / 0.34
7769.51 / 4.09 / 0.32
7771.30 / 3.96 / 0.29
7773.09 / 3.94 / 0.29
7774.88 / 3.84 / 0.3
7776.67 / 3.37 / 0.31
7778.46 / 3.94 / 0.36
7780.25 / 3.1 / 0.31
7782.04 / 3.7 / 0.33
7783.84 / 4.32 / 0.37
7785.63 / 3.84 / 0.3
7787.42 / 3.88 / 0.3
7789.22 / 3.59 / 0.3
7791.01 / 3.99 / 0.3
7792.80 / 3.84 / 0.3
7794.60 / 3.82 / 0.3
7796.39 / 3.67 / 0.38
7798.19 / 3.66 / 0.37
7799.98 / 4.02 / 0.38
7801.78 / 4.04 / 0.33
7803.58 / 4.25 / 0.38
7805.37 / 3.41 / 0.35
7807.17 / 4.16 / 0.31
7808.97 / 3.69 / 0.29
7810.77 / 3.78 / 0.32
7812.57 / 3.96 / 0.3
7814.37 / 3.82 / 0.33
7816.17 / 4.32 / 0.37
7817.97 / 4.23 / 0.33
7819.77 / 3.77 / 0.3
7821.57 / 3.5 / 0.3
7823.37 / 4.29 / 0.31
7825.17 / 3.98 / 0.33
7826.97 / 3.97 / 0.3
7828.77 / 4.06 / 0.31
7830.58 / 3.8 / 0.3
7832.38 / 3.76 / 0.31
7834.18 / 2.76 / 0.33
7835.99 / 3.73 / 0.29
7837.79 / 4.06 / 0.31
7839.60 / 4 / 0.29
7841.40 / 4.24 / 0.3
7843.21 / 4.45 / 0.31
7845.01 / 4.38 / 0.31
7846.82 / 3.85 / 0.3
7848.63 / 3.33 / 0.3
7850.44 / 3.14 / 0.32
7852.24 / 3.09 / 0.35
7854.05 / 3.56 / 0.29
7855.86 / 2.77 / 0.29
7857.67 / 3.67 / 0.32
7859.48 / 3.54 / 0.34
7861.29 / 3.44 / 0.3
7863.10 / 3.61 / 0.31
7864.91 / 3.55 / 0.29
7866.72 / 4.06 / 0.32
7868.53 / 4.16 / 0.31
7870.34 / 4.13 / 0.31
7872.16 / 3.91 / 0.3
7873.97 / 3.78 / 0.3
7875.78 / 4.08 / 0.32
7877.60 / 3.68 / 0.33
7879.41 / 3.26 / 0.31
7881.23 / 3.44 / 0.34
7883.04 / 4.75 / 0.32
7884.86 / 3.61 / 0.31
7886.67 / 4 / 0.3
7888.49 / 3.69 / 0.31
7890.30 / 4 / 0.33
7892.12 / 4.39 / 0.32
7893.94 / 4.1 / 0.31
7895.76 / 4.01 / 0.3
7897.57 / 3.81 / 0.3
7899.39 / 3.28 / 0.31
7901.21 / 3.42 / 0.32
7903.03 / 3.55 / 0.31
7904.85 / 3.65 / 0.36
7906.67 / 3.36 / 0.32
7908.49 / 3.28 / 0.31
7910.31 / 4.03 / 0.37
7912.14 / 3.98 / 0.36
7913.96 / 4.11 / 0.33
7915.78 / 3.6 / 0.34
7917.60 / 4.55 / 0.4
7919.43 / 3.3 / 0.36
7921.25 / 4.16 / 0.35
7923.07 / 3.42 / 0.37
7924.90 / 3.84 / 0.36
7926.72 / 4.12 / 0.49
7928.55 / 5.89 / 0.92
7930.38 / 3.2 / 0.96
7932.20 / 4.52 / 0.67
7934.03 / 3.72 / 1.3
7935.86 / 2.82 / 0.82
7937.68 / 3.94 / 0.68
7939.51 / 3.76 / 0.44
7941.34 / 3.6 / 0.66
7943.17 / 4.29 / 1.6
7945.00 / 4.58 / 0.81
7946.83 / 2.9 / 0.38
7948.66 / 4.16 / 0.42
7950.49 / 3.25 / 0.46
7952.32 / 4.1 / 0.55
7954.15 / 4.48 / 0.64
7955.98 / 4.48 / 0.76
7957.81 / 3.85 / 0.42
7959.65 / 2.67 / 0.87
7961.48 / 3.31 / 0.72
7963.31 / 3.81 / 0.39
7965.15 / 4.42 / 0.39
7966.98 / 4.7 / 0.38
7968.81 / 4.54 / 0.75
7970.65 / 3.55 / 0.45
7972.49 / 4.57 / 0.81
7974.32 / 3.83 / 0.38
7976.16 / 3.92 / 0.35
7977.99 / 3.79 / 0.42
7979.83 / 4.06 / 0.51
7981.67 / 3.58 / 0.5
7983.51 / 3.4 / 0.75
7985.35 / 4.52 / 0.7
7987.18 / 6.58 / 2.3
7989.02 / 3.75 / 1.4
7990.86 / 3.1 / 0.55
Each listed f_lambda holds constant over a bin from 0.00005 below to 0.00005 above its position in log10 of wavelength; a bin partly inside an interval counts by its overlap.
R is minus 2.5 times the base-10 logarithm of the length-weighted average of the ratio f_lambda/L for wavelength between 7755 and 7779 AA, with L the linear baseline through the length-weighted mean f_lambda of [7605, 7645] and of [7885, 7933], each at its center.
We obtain 0.05 mag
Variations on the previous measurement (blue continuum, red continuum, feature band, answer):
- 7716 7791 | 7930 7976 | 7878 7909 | 0.03 mag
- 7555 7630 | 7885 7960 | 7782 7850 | 0.00 mag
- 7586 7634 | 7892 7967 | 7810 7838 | 0.00 mag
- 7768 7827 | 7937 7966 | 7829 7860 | 0.06 mag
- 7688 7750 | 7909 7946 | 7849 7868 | 0.13 mag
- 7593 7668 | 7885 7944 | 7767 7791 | 0.02 mag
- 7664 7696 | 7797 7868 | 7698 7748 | 0.01 mag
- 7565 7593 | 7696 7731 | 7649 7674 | 0.03 mag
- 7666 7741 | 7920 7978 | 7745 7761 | -0.06 mag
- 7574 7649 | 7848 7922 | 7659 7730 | 0.02 mag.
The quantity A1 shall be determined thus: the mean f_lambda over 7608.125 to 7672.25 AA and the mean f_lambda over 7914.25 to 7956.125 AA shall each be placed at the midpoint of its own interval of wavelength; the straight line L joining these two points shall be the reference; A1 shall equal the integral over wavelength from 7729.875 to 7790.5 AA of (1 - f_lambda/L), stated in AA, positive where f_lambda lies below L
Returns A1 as 1.7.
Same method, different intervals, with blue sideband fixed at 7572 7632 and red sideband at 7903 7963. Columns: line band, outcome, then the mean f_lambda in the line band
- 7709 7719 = 0.6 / 3.66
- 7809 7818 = -0.3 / 3.97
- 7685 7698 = 0.4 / 3.75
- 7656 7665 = 0.6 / 3.64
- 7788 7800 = 0.2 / 3.79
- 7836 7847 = -0.8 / 4.15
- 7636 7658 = -0.1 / 3.91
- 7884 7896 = -0.4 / 3.97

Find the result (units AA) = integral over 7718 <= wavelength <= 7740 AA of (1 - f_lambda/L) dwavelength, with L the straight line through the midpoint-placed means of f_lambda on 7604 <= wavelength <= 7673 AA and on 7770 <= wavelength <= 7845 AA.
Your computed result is 1.2 AA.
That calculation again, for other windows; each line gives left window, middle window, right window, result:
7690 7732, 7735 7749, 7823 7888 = 0.13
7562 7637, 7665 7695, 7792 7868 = 0.81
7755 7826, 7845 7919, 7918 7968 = 2.55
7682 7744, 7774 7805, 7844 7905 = -0.63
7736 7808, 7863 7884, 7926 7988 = 0.25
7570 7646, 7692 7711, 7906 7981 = 0.52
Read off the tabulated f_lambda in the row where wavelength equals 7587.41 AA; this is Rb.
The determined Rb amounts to 3.65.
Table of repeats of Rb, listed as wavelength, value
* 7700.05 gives 4.32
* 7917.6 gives 4.55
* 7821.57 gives 3.5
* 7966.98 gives 4.7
